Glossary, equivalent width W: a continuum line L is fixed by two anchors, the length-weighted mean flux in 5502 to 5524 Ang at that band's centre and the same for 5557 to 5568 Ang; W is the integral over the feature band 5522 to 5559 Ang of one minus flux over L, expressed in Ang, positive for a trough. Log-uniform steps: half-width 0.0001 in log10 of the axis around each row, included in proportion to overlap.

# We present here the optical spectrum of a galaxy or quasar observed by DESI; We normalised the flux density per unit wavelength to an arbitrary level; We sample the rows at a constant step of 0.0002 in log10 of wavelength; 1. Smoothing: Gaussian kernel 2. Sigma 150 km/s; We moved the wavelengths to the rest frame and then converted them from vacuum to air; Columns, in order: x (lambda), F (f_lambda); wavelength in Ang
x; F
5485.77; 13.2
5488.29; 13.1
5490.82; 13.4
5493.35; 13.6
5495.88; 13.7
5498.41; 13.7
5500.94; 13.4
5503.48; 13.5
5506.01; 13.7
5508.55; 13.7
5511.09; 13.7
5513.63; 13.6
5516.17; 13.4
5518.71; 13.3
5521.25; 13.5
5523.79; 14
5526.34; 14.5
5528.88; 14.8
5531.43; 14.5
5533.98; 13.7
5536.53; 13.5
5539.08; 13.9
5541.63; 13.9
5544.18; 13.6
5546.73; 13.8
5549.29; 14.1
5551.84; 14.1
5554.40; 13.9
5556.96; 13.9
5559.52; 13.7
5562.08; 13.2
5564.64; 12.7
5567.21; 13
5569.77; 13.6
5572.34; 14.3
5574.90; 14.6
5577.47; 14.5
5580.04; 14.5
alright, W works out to -1.7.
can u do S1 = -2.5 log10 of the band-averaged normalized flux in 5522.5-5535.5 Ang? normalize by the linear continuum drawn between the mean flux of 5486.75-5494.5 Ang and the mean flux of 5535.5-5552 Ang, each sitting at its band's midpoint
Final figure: -0.04 mag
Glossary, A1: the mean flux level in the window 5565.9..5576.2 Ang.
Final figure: 13.9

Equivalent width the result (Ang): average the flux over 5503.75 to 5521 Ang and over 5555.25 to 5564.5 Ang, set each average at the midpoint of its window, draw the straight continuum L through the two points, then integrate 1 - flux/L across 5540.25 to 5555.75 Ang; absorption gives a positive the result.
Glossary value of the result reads -0.4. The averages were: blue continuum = 13.6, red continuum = 13.5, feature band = 13.9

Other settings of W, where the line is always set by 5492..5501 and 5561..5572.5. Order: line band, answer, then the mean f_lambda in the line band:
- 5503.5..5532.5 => -0.74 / 13.9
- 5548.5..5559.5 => -0.52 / 14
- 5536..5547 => -0.29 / 13.8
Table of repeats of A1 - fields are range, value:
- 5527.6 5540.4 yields 14.1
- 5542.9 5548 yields 13.7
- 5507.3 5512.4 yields 13.7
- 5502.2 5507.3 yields 13.6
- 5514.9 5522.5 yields 13.4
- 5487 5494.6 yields 13.4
